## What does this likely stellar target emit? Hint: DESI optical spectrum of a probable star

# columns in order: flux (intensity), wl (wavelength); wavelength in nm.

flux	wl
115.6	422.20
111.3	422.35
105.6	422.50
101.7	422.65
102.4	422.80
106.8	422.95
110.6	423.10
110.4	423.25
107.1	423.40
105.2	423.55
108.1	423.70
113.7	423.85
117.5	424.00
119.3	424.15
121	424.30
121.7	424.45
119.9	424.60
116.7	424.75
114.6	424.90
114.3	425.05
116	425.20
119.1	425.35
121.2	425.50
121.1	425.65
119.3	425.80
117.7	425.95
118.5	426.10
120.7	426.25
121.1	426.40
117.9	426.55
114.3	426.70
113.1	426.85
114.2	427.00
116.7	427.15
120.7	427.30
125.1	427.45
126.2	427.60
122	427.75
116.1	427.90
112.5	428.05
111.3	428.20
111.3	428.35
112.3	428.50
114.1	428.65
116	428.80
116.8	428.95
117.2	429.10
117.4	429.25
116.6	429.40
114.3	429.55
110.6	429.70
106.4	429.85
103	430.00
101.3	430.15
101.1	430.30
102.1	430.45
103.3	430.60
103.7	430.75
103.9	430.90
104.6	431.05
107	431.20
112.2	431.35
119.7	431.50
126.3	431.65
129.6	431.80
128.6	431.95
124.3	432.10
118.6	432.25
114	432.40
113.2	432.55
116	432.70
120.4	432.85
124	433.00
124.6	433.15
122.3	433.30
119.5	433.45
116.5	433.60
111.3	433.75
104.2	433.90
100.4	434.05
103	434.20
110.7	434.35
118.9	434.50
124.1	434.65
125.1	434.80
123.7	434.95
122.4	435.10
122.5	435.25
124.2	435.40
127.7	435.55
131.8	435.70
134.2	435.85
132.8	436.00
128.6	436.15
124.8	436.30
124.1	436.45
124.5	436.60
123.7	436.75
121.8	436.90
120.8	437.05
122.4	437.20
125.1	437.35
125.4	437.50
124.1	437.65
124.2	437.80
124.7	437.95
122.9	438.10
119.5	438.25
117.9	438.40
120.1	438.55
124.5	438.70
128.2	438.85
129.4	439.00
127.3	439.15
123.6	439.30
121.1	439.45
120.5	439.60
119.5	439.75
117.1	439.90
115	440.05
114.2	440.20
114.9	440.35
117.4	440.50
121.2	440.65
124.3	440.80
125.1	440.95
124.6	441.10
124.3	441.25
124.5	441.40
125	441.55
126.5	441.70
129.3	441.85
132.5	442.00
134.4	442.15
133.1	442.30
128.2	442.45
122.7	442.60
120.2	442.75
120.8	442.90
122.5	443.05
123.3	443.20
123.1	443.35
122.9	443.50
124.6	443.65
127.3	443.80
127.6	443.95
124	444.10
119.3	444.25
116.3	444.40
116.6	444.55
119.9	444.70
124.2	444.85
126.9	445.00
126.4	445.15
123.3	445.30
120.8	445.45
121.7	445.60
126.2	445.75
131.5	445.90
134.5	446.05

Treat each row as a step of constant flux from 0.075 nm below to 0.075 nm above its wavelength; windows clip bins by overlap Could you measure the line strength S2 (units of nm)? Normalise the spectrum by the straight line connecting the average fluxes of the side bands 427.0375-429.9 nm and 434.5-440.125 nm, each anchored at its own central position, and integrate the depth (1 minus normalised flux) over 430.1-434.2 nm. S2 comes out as 0.19 nm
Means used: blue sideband 116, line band 114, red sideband 124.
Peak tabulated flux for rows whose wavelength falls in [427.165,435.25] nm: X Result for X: 129.6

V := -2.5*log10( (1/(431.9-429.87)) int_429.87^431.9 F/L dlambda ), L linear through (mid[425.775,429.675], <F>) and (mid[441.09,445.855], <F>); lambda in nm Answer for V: 0.09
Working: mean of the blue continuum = 117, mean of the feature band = 109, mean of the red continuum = 125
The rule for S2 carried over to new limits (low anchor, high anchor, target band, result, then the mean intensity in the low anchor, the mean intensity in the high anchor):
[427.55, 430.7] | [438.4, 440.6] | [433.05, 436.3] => -0.108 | 112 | 121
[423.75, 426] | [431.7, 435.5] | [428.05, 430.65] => 0.174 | 118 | 119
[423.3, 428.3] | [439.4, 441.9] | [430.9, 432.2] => 0.006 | 117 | 121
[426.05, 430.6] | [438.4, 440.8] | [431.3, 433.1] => -0.066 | 114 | 121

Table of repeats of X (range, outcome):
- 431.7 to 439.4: 134.2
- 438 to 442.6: 134.4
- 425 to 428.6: 126.2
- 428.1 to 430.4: 117.4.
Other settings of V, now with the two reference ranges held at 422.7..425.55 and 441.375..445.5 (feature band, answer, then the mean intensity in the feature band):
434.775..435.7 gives -0.043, 125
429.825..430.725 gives 0.143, 103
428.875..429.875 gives 0.020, 115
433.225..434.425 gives 0.077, 111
